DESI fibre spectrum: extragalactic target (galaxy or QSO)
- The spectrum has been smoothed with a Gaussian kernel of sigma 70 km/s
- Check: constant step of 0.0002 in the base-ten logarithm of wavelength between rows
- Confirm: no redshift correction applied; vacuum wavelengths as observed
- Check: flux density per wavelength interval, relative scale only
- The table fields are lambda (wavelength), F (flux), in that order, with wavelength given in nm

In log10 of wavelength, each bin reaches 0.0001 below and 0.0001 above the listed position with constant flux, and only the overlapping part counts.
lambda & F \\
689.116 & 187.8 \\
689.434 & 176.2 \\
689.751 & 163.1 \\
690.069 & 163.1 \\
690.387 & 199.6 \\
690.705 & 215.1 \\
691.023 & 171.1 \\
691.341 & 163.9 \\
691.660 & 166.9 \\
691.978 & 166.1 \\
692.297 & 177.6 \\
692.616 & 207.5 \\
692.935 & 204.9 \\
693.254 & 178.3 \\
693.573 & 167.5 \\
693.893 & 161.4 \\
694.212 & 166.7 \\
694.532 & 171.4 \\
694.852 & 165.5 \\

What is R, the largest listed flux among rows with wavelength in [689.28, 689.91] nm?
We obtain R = 176.2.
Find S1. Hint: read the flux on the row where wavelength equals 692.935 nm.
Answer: 204.9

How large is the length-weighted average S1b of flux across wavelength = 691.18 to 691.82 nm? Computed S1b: 166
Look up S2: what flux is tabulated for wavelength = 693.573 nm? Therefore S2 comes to 167.5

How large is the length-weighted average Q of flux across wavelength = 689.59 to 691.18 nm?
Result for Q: 182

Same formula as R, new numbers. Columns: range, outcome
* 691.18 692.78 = 207.5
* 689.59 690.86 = 215.1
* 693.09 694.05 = 178.3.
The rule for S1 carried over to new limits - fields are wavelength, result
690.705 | 215.1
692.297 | 177.6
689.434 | 176.2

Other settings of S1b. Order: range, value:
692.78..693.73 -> 184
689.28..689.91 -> 170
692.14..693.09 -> 197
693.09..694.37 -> 169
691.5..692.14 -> 166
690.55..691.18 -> 193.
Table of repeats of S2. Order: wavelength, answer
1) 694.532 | 171.4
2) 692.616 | 207.5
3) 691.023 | 171.1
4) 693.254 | 178.3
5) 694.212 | 166.7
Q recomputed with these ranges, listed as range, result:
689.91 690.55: 181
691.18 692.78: 176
